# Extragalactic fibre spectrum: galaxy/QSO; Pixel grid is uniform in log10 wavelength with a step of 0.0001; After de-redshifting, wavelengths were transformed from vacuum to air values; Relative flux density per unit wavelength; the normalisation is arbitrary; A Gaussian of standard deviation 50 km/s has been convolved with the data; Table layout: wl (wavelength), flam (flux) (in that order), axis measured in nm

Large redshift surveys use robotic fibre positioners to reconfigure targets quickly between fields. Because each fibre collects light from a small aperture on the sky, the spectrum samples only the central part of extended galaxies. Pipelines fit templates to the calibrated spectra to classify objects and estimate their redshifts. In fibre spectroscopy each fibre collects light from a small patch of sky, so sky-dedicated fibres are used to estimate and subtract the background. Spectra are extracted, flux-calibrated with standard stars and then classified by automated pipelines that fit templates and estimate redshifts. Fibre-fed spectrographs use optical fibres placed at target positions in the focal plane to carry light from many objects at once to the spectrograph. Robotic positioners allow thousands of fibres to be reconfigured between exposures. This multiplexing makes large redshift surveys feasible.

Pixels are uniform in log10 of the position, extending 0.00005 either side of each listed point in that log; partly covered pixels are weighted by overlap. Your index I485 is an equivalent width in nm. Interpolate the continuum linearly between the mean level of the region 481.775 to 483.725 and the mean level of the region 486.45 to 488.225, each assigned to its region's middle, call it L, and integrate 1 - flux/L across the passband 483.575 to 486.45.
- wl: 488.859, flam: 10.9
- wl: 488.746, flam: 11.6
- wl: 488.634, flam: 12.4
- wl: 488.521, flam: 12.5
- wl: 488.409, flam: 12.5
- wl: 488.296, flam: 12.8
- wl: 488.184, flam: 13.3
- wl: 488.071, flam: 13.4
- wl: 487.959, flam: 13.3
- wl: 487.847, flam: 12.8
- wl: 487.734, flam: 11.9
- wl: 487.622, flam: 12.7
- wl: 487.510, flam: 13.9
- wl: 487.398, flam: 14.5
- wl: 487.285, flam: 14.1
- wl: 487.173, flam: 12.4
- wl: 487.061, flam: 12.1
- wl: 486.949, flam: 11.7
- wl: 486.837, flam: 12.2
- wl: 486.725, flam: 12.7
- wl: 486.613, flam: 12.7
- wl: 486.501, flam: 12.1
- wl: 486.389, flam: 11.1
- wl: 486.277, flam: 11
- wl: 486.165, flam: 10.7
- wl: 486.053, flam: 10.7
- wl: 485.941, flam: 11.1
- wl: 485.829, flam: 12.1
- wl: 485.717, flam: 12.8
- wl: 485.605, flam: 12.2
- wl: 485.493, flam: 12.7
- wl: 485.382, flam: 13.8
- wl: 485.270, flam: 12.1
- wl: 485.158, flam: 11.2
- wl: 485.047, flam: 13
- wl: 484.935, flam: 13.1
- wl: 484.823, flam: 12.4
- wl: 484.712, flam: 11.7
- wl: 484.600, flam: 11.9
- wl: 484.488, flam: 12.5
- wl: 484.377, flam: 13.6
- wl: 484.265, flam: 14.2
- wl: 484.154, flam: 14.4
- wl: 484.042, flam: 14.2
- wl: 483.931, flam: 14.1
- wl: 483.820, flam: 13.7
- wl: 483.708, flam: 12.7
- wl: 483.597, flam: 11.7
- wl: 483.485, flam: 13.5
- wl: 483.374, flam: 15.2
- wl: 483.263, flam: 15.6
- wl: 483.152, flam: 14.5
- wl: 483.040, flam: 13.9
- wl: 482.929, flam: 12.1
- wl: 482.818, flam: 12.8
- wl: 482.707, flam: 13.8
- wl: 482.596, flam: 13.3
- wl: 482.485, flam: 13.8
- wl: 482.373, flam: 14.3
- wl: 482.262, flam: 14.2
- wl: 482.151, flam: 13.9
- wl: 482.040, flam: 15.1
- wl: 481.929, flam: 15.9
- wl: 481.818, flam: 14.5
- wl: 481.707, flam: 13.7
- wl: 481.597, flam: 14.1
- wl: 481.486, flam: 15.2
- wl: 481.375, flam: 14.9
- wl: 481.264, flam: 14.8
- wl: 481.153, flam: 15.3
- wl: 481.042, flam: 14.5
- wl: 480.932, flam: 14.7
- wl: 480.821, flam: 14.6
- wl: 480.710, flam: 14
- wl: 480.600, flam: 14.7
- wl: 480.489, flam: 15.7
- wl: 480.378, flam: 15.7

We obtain 0.199 nm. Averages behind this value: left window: 14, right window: 12.9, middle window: 12.5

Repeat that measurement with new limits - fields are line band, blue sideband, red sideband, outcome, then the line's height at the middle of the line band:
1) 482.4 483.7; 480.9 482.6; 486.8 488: 0.048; 14.2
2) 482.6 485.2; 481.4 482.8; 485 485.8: 0.005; 13.3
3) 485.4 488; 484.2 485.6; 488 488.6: 0.091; 12.8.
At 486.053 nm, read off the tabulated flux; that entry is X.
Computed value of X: 10.7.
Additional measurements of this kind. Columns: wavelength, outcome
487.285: 14.1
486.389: 11.1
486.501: 12.1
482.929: 12.1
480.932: 14.7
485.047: 13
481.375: 14.9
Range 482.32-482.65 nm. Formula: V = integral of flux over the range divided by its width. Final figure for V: 13.8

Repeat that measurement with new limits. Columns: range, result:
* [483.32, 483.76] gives 13.3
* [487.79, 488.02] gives 13.1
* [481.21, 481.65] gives 14.7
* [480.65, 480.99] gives 14.5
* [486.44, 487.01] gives 12.3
